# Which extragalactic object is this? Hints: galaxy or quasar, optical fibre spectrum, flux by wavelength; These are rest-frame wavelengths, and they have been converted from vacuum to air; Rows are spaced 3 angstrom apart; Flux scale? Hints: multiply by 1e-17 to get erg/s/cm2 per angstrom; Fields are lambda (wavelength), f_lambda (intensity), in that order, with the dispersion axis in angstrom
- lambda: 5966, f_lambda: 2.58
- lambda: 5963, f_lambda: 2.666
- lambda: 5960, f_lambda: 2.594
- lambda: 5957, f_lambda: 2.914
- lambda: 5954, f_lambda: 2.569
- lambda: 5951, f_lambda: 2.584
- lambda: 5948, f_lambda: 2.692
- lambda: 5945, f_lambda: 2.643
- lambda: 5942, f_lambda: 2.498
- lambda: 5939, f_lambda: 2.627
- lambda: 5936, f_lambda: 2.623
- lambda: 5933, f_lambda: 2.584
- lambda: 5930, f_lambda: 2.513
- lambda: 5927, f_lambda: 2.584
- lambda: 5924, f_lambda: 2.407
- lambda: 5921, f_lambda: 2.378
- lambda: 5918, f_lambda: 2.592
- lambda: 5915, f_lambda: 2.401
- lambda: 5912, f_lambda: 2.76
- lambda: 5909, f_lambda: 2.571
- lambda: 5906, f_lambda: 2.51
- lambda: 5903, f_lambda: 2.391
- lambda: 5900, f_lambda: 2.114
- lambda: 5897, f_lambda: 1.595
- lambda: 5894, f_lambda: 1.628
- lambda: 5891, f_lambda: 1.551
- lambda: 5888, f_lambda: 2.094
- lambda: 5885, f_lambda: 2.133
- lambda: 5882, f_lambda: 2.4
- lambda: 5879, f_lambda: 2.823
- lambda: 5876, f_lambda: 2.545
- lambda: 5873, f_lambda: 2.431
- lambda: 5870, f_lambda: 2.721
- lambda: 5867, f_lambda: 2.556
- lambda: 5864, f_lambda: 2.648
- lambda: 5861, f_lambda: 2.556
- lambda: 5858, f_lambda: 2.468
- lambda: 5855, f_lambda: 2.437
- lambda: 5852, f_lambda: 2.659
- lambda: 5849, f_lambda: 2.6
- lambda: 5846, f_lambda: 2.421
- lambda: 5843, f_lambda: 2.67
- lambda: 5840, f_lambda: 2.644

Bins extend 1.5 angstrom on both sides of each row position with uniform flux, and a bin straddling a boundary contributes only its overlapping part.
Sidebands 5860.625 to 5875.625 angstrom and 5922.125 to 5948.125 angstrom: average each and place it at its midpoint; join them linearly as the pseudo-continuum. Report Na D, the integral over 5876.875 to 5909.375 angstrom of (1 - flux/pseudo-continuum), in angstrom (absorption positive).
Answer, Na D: 5.27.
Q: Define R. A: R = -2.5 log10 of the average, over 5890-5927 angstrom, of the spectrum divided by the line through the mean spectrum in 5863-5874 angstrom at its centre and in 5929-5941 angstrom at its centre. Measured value 0.15 mag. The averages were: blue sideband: 2.59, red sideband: 2.59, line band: 2.26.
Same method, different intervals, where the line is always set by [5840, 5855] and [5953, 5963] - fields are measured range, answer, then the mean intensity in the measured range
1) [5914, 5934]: 0.069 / 2.49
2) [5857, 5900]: 0.142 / 2.29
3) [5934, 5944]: 0.037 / 2.59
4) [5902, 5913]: 0.036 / 2.56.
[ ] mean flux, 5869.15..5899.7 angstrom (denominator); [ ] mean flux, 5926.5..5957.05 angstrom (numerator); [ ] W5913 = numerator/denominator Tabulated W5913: 1.20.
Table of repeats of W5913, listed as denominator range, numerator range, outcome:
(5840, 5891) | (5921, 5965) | 1.05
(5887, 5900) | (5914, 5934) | 1.43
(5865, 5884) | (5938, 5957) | 1.02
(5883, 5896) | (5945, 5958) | 1.44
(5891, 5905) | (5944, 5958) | 1.40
